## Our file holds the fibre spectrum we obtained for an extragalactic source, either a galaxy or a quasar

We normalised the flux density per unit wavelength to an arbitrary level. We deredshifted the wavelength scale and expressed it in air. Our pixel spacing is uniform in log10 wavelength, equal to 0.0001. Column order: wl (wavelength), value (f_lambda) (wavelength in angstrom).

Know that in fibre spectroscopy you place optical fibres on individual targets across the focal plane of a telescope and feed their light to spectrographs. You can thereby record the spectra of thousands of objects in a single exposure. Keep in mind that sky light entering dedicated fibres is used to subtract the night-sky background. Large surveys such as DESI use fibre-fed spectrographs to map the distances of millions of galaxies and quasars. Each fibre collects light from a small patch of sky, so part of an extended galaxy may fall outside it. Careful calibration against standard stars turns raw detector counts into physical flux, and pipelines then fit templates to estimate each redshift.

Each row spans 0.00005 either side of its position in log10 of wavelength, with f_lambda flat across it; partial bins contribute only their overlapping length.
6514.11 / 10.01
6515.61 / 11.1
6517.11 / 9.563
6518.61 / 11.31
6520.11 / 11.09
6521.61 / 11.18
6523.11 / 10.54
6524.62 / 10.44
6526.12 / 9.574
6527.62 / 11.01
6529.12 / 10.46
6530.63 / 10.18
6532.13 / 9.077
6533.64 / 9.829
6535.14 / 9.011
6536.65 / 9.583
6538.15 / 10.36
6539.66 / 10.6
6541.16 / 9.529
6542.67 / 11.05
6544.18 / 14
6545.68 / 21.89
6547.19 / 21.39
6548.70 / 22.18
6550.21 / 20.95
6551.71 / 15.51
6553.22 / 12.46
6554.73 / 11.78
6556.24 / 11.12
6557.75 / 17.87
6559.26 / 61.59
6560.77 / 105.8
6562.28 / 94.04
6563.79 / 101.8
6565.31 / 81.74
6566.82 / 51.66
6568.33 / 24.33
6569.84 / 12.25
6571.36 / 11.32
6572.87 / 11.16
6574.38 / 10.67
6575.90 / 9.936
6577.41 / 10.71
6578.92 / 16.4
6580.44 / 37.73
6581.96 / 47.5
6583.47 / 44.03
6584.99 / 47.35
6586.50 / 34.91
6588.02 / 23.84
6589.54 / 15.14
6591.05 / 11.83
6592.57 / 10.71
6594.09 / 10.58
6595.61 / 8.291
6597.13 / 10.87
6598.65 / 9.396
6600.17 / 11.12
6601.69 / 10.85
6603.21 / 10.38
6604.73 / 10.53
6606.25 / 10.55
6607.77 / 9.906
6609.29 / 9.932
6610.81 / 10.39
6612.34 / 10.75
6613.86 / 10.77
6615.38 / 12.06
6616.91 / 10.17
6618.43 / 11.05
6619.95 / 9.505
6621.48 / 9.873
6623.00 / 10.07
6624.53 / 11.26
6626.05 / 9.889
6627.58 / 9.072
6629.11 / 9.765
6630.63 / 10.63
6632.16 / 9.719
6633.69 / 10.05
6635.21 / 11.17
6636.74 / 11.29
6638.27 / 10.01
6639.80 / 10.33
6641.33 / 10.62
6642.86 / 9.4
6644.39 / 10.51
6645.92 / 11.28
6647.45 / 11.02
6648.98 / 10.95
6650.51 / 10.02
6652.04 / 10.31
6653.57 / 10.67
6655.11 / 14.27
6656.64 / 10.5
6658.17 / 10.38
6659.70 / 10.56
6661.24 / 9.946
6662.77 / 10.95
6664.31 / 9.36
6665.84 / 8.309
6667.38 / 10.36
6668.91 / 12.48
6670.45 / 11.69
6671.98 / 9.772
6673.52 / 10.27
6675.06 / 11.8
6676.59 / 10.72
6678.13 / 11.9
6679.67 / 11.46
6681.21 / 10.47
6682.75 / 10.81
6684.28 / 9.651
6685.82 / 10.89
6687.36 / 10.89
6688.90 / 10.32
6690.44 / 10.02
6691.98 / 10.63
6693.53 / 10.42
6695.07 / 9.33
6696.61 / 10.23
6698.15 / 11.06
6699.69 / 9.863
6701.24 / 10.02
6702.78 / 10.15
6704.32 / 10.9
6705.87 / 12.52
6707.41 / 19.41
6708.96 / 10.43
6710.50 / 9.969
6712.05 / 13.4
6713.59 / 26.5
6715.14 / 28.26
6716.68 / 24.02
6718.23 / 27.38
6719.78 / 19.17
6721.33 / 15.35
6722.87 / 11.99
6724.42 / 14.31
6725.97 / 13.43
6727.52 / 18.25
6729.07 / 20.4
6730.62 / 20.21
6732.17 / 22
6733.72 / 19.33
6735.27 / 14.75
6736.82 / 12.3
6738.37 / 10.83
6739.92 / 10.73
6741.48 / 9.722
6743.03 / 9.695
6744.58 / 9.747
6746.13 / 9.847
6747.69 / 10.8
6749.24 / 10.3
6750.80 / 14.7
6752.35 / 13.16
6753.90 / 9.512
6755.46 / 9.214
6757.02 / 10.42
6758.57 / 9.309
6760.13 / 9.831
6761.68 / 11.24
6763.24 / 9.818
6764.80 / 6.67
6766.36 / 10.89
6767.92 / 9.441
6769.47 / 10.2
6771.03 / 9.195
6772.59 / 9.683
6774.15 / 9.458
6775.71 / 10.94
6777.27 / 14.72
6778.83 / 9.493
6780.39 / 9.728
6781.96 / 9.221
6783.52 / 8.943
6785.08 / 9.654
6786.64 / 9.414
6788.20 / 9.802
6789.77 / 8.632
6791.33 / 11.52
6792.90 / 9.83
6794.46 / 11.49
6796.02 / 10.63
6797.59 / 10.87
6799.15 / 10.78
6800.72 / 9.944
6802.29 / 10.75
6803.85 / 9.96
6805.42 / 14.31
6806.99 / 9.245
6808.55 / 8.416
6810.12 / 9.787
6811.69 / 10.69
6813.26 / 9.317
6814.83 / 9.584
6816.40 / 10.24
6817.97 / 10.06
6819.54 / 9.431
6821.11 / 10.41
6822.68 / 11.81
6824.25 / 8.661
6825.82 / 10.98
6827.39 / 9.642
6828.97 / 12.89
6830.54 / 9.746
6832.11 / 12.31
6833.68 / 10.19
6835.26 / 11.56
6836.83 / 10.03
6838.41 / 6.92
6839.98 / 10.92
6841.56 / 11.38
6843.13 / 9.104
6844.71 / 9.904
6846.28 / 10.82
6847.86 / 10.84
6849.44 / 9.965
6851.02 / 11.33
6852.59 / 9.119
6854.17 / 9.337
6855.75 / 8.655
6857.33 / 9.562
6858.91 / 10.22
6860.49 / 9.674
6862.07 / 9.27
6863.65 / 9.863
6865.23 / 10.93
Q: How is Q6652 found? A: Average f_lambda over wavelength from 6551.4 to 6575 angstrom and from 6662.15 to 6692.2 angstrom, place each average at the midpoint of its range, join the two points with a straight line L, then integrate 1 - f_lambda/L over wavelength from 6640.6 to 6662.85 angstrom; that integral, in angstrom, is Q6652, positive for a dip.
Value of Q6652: 8.2 angstrom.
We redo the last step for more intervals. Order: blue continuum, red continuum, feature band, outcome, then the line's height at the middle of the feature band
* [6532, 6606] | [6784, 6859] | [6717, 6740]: -2.14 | 15.5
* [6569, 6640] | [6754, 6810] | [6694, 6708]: 0.78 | 12.1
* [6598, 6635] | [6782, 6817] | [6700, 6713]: -2.51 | 10.2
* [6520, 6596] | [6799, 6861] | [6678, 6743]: 8.37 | 16.4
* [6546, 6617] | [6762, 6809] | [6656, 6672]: 7.25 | 19.1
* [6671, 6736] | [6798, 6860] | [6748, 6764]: 2.23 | 12.5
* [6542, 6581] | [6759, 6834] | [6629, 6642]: 7.55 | 24.9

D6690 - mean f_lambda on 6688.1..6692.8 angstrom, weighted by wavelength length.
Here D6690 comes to 10.3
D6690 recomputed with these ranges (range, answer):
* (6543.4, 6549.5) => 19.8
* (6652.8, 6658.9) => 11.5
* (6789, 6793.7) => 10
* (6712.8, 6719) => 26.5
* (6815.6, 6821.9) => 10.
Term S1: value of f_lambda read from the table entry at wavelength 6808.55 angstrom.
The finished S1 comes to 8.416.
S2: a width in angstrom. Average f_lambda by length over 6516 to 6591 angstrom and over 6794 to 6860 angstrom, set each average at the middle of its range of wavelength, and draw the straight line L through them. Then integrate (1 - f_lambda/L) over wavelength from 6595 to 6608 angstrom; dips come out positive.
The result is 6.9 angstrom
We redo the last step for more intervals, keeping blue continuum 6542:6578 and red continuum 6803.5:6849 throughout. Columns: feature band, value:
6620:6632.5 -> 7.8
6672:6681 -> 4.6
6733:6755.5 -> 7.1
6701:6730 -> 3.8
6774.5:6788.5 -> 3.8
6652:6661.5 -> 5.2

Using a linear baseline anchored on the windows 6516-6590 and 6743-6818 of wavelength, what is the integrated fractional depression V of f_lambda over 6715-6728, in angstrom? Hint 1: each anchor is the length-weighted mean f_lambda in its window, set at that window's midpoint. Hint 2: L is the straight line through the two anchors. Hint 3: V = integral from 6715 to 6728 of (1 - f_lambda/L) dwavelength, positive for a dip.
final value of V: -4.3 angstrom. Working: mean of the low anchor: 24.6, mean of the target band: 18.7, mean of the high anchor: 10.2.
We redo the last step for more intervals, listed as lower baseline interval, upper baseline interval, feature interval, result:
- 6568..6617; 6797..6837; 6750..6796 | 5.65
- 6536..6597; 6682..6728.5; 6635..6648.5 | 6.44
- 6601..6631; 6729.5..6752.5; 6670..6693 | 2.26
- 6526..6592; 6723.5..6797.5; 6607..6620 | 6.87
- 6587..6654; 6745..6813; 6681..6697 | 0.47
